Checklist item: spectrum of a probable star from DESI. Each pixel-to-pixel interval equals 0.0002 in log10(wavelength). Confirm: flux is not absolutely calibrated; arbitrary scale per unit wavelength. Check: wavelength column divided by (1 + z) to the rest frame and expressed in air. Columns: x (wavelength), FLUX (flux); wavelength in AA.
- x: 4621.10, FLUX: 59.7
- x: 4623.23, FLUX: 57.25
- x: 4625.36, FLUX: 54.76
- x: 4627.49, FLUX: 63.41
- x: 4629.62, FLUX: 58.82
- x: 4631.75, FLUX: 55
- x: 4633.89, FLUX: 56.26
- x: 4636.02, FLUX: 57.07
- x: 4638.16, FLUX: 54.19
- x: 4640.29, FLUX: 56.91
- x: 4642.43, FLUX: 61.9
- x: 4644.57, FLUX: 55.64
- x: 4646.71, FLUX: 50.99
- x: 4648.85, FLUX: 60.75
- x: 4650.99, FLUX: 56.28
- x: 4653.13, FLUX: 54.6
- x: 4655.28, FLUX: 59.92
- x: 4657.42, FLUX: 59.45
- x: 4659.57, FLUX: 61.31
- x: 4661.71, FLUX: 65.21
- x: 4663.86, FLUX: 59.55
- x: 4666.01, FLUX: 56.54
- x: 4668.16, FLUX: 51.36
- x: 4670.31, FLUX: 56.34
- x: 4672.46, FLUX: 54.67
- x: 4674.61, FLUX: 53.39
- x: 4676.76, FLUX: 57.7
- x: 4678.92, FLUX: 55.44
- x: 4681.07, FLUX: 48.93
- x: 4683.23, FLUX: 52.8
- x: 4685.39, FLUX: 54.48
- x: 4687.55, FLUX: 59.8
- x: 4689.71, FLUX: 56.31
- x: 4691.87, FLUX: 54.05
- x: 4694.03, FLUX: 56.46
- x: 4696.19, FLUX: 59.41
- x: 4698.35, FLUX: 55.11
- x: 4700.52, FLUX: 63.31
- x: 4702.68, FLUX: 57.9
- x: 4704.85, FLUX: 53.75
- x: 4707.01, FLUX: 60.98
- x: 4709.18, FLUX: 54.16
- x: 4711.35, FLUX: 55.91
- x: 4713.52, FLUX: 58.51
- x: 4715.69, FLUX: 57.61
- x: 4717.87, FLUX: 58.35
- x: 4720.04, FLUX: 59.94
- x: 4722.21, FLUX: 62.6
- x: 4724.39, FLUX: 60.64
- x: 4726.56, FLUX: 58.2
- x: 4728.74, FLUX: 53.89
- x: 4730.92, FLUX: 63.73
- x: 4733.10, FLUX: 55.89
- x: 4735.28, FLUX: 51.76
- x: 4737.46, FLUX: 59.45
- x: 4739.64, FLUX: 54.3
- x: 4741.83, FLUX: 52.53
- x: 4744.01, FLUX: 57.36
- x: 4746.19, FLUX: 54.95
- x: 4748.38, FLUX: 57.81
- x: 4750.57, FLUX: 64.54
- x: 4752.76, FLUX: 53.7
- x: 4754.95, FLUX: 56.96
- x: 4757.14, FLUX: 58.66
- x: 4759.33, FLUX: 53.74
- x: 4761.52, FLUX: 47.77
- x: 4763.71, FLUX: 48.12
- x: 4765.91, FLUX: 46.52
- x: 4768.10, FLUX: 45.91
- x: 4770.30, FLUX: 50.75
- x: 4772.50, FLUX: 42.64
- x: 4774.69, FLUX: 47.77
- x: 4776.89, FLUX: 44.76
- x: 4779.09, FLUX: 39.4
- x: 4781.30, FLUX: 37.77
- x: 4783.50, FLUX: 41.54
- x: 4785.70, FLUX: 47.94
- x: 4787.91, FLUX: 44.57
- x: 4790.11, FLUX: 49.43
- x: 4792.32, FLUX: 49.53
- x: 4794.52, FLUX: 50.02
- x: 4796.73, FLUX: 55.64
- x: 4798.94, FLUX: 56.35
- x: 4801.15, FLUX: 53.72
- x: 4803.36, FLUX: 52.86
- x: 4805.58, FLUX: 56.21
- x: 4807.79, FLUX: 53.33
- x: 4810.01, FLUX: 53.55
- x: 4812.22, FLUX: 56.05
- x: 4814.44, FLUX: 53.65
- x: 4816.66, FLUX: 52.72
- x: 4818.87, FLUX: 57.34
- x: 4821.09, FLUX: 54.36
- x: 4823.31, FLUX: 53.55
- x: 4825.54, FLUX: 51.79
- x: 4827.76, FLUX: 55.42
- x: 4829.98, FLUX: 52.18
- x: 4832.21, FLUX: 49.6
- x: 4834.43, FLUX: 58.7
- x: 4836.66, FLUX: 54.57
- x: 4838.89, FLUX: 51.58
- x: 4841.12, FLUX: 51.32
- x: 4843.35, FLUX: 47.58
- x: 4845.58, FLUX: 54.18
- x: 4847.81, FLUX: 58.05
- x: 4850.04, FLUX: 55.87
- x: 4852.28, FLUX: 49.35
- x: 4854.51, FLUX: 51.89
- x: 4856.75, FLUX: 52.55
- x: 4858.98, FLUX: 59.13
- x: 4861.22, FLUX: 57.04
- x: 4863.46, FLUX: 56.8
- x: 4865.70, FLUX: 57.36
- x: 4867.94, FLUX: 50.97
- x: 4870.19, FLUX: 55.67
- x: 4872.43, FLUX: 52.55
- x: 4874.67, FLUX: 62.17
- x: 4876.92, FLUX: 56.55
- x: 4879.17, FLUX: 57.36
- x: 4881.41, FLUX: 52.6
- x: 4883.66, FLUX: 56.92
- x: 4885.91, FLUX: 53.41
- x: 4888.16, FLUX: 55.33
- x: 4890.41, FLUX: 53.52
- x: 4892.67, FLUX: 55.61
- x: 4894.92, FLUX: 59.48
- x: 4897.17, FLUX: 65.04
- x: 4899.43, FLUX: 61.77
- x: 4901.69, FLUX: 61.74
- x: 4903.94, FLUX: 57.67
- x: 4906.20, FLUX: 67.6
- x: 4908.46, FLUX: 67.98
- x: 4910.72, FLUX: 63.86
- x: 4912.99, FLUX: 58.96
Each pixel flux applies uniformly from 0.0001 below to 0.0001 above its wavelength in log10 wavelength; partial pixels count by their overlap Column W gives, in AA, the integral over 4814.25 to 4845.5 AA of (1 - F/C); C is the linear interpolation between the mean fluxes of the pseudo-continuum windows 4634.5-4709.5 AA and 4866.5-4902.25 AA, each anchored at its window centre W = 2.0 AA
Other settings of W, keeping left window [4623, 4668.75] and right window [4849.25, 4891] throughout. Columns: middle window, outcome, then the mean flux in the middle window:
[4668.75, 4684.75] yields 0.9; 54.1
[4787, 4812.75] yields 1.5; 52.6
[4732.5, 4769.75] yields 1.6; 54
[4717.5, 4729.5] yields -0.5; 59.1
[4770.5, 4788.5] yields 4.0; 43.6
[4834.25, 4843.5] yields 0.5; 52.6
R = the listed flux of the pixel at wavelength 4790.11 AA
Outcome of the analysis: 49.43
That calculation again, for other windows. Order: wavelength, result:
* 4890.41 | 53.52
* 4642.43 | 61.9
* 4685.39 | 54.48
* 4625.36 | 54.76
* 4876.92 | 56.55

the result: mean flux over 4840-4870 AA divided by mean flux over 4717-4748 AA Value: 0.9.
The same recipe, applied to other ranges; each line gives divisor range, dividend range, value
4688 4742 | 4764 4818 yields 0.86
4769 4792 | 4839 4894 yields 1.22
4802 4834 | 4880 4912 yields 1.10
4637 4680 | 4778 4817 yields 0.88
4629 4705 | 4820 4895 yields 0.96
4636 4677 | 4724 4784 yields 0.91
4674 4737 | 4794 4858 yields 0.94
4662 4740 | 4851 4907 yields 1.00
